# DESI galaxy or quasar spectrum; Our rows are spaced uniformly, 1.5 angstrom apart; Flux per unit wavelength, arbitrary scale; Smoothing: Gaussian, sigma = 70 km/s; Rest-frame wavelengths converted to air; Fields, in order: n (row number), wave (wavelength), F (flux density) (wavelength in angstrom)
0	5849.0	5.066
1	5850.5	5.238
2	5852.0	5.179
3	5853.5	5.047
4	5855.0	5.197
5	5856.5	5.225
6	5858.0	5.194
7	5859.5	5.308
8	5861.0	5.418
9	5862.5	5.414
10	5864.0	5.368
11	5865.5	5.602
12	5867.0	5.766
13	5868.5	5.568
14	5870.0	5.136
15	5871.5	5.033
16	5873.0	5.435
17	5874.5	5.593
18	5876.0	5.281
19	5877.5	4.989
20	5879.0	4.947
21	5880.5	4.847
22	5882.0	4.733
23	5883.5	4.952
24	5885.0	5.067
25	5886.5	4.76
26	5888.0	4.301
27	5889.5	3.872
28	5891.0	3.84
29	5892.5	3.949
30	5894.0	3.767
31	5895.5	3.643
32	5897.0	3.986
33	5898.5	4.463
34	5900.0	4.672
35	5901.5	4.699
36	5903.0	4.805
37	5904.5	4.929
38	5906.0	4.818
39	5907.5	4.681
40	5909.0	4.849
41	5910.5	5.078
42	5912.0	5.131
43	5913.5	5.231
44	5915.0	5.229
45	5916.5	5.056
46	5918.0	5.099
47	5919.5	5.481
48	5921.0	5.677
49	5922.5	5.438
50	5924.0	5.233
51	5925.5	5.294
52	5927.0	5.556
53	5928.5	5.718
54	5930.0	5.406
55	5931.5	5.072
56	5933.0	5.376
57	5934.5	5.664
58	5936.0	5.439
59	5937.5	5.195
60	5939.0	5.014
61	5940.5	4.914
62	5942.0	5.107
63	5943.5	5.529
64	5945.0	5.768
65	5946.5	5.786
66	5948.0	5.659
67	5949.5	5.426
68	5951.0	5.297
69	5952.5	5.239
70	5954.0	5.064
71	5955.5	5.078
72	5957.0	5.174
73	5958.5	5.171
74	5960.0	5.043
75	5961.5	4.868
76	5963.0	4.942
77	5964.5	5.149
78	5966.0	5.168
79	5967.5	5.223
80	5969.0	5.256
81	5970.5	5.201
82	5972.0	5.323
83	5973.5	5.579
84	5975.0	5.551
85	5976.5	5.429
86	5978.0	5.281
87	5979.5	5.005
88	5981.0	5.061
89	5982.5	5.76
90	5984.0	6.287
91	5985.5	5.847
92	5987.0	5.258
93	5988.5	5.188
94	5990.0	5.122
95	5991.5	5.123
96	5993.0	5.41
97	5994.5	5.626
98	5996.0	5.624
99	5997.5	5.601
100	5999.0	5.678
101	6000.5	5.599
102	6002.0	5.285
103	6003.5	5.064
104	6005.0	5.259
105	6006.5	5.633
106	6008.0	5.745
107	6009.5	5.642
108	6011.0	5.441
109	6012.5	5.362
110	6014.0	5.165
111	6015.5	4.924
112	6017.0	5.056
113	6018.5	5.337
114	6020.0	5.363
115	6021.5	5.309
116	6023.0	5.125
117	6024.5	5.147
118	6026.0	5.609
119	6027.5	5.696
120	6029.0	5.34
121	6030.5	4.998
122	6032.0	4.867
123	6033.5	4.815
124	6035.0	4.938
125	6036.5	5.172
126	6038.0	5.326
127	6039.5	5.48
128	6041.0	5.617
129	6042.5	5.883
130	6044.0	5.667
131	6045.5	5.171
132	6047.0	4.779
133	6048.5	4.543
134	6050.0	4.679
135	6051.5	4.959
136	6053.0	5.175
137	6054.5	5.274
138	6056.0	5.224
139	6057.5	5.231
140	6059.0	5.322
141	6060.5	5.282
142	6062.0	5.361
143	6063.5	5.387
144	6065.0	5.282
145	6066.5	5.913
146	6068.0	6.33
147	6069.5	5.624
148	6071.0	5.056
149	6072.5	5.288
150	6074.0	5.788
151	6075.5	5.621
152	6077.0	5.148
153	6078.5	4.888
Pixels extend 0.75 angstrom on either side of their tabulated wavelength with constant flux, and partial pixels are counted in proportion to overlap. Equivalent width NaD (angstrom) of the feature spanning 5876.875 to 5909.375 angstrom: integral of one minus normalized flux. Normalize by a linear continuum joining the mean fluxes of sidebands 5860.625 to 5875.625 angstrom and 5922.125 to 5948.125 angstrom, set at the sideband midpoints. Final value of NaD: 5.4 angstrom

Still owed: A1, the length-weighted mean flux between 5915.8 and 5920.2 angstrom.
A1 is 5.21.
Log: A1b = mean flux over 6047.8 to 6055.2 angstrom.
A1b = 4.93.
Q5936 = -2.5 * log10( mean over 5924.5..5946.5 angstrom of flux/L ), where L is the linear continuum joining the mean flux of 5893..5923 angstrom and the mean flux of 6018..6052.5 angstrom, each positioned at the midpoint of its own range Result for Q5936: -0.099 mag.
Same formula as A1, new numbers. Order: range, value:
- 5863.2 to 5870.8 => 5.48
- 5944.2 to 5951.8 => 5.58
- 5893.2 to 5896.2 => 3.71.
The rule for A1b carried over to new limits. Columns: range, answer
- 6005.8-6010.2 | 5.67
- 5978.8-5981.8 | 5.05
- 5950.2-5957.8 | 5.17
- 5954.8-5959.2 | 5.14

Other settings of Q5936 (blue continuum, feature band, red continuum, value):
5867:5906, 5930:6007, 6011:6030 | -0.06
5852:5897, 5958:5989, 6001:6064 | -0.04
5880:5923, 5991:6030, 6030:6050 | -0.07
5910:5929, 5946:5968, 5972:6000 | 0.04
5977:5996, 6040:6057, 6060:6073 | 0.06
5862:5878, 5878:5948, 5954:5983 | 0.07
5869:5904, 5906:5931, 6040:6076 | -0.10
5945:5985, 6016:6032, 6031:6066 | -0.01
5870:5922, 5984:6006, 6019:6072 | -0.07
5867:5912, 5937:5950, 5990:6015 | -0.06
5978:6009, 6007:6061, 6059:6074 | 0.05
